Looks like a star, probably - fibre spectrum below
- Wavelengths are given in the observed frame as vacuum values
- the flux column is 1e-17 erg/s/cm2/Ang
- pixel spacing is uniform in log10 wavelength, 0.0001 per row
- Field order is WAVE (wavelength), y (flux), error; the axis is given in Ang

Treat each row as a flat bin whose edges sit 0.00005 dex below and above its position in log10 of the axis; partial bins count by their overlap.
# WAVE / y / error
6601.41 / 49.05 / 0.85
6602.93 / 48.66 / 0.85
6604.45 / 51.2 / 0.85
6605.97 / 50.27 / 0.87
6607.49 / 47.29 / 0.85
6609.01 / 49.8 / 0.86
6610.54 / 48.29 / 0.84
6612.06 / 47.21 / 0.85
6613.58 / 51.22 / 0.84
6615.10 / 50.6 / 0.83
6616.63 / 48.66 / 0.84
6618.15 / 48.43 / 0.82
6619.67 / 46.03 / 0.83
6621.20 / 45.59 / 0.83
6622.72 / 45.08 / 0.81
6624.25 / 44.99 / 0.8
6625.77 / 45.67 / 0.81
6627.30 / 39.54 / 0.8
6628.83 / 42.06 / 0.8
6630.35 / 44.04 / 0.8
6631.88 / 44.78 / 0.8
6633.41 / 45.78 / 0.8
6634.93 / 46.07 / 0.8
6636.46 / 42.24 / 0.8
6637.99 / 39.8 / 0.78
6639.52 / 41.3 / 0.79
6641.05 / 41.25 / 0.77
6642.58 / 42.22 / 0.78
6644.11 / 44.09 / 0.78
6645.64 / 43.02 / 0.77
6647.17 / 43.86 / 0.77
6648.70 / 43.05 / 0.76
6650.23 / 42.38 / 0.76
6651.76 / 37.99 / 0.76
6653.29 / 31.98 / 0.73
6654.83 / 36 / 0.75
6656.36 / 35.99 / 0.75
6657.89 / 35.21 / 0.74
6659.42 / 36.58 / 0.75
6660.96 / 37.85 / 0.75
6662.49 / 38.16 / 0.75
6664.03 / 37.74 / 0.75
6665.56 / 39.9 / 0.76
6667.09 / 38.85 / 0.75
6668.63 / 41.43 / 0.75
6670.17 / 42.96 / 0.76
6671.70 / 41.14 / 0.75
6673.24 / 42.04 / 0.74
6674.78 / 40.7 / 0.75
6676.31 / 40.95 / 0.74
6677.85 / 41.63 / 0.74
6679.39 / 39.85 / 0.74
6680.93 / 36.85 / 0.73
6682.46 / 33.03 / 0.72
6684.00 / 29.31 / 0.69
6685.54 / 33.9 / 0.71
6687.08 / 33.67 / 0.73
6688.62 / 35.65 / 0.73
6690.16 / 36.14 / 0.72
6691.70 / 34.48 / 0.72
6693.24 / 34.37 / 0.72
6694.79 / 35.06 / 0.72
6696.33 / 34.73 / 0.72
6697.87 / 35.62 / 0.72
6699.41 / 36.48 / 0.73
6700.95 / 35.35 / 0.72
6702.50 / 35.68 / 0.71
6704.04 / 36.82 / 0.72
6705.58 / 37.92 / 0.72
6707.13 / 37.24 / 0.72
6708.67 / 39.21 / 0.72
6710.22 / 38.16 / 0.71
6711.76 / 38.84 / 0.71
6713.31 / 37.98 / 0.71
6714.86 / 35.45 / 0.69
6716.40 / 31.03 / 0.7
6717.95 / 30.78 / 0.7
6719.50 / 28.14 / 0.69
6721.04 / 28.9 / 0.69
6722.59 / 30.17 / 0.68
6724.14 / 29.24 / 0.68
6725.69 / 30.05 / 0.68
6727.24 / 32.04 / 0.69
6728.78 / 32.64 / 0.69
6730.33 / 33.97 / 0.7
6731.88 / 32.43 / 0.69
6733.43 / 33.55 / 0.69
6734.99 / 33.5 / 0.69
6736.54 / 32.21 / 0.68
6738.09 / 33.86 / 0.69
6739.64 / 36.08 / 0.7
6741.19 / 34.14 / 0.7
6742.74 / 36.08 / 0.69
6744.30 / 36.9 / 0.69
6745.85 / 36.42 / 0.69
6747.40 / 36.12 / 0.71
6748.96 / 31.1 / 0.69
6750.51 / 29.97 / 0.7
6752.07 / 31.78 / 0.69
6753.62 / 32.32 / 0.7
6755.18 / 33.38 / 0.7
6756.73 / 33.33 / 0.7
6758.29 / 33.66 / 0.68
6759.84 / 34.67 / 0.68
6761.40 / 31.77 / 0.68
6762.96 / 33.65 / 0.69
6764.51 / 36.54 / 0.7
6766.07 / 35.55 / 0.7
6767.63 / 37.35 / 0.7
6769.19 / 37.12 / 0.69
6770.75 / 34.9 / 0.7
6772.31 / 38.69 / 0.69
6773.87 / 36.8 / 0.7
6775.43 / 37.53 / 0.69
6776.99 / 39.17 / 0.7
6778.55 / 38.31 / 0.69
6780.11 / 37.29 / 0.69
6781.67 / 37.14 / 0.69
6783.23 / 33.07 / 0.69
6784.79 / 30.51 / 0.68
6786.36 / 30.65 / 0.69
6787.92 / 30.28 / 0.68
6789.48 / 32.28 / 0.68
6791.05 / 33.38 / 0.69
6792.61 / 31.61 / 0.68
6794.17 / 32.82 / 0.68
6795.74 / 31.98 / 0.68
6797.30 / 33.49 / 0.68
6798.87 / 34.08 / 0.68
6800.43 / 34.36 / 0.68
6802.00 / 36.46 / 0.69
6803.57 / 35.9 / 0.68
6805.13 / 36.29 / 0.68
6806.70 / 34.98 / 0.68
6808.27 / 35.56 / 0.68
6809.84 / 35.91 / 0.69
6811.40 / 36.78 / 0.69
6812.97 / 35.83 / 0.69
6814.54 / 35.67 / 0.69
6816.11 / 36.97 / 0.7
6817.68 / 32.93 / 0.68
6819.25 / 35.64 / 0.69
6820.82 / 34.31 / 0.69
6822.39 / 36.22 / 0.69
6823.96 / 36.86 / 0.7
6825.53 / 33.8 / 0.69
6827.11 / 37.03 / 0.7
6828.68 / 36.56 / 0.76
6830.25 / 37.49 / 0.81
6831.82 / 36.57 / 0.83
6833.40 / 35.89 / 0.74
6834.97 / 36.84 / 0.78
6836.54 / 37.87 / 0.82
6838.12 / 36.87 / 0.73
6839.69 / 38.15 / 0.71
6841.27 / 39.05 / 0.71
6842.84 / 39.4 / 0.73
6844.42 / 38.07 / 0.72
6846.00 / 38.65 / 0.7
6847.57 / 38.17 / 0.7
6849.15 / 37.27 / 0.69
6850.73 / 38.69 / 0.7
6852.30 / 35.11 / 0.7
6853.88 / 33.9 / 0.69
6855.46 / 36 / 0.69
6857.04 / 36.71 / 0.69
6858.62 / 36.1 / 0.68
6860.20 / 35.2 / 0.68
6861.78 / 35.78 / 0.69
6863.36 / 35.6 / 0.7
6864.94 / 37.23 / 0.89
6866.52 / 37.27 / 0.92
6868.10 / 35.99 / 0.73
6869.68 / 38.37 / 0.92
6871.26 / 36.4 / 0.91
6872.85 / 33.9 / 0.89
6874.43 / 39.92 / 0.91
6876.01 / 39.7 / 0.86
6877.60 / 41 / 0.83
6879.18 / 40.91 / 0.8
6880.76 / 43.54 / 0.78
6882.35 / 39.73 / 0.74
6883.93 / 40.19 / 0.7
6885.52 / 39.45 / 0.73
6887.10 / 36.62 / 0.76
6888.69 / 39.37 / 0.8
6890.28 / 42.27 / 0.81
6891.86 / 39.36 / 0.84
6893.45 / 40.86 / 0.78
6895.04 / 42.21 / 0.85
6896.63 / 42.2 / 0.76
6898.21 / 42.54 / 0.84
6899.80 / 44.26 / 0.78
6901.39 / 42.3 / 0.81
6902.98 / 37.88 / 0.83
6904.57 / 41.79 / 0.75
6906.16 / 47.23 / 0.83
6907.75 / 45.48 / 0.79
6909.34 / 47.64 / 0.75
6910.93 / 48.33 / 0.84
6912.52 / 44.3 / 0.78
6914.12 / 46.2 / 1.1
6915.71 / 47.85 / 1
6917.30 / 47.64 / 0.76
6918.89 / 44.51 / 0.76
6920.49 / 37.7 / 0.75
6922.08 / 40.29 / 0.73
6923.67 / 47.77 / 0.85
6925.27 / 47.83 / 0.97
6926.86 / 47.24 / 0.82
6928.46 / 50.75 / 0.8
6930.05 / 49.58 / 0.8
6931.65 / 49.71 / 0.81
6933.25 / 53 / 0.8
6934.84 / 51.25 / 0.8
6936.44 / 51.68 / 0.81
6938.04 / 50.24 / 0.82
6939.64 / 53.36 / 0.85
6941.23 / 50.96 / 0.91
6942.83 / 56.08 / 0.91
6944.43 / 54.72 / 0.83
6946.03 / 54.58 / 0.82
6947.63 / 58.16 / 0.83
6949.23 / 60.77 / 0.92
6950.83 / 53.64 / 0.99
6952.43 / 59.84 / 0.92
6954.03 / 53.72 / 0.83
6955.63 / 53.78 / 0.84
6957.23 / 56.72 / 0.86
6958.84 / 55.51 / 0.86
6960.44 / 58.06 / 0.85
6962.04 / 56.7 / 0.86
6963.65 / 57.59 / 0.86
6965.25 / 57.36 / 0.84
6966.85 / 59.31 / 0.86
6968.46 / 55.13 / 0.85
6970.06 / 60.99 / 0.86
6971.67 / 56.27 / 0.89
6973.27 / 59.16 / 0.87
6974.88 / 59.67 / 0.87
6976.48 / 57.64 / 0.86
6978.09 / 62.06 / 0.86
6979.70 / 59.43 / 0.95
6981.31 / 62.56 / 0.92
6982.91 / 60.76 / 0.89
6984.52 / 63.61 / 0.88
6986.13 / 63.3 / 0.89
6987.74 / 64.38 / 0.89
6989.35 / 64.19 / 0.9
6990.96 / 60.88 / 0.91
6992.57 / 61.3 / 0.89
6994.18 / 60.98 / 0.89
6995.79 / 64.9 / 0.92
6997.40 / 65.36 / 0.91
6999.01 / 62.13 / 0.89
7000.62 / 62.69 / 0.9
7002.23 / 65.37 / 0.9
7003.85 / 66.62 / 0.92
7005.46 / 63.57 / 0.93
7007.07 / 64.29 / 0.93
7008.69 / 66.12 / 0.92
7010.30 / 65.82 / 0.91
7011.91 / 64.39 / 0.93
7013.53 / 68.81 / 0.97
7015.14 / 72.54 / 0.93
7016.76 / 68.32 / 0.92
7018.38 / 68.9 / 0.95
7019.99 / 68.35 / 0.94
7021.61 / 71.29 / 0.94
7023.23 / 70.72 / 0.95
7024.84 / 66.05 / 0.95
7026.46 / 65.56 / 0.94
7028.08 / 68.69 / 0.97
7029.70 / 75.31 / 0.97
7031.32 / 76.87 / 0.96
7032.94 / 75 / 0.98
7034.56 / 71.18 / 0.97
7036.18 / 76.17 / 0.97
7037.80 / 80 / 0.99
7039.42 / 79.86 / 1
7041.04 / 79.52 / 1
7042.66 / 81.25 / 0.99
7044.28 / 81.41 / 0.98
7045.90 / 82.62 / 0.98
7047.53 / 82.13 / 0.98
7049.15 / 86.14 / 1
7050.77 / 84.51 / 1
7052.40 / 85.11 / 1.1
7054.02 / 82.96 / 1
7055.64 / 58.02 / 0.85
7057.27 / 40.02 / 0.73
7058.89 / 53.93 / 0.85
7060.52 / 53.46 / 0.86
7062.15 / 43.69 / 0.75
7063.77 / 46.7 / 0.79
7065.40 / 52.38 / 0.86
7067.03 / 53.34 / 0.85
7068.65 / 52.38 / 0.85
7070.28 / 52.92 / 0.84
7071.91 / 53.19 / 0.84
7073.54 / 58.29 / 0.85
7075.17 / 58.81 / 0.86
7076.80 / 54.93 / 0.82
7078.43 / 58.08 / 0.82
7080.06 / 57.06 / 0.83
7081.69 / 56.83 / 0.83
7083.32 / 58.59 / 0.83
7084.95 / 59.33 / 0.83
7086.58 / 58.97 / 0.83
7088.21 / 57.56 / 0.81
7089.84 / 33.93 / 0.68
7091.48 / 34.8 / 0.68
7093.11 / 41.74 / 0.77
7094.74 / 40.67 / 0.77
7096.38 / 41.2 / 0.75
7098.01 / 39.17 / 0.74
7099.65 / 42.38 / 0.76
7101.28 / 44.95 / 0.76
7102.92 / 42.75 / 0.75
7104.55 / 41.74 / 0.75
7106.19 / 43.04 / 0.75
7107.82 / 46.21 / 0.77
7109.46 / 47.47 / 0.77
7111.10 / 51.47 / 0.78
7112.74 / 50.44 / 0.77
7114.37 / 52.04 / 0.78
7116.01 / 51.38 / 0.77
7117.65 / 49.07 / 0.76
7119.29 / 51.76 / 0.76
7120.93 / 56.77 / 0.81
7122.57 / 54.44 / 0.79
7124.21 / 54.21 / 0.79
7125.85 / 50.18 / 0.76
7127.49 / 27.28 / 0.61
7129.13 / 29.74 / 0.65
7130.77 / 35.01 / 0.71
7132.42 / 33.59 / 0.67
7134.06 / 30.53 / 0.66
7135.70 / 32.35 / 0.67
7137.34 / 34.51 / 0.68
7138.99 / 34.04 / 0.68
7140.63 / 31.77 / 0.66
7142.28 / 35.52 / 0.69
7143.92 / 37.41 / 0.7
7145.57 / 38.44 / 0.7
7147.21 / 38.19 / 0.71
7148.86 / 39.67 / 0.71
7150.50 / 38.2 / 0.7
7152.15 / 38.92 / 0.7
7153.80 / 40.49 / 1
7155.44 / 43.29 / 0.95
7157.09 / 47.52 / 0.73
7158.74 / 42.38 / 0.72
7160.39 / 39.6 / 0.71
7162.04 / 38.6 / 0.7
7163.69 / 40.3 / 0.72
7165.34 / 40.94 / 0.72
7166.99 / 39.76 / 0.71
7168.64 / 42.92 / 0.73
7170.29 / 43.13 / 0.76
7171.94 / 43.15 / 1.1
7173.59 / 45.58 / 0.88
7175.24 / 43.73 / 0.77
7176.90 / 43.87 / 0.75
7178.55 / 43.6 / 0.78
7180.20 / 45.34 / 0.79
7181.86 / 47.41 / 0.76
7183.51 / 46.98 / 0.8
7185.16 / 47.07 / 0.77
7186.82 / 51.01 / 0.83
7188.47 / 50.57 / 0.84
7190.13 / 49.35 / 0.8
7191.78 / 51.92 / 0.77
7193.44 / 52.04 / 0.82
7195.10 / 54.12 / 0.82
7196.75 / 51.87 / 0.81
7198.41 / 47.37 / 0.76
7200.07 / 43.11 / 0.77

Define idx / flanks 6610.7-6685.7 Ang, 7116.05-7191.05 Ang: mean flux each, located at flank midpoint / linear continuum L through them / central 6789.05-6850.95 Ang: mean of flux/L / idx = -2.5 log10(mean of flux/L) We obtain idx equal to 0.16 mag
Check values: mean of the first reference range 41.5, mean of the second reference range 42.1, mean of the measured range 35.9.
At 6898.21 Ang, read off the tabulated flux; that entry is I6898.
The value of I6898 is 42.54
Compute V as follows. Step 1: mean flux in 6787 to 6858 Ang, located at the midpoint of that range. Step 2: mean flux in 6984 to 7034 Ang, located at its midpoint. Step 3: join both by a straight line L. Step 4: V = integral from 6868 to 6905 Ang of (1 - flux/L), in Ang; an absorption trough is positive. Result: 5.0 Ang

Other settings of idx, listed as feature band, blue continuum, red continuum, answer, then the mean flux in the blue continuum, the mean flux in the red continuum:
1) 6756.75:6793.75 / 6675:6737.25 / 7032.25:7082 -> 0.17 mag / 34.6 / 65.6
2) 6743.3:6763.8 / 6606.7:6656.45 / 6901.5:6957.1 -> 0.35 mag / 43.9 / 49.6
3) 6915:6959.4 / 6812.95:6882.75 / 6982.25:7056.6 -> 0.06 mag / 37.1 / 70.4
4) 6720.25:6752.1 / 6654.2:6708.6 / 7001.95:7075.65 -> 0.26 mag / 37.2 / 67.5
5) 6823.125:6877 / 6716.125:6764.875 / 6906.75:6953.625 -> 0.16 mag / 32.8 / 50.1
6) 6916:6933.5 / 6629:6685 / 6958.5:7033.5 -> 0.25 mag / 40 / 64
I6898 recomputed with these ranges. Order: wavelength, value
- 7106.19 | 43.04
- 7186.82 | 51.01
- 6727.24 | 32.04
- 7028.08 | 68.69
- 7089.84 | 33.93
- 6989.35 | 64.19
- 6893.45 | 40.86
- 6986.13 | 63.3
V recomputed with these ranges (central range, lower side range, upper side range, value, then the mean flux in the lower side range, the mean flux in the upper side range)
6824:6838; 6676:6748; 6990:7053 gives 3.5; 34.7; 71.3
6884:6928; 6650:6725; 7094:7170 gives -5.0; 36.3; 41.8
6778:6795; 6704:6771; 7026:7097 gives 2.2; 34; 62.4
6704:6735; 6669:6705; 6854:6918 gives 3.1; 36.9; 40.6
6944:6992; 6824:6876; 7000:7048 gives 1.3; 36.9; 71.6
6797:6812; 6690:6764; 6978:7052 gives 2.8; 34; 69.7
